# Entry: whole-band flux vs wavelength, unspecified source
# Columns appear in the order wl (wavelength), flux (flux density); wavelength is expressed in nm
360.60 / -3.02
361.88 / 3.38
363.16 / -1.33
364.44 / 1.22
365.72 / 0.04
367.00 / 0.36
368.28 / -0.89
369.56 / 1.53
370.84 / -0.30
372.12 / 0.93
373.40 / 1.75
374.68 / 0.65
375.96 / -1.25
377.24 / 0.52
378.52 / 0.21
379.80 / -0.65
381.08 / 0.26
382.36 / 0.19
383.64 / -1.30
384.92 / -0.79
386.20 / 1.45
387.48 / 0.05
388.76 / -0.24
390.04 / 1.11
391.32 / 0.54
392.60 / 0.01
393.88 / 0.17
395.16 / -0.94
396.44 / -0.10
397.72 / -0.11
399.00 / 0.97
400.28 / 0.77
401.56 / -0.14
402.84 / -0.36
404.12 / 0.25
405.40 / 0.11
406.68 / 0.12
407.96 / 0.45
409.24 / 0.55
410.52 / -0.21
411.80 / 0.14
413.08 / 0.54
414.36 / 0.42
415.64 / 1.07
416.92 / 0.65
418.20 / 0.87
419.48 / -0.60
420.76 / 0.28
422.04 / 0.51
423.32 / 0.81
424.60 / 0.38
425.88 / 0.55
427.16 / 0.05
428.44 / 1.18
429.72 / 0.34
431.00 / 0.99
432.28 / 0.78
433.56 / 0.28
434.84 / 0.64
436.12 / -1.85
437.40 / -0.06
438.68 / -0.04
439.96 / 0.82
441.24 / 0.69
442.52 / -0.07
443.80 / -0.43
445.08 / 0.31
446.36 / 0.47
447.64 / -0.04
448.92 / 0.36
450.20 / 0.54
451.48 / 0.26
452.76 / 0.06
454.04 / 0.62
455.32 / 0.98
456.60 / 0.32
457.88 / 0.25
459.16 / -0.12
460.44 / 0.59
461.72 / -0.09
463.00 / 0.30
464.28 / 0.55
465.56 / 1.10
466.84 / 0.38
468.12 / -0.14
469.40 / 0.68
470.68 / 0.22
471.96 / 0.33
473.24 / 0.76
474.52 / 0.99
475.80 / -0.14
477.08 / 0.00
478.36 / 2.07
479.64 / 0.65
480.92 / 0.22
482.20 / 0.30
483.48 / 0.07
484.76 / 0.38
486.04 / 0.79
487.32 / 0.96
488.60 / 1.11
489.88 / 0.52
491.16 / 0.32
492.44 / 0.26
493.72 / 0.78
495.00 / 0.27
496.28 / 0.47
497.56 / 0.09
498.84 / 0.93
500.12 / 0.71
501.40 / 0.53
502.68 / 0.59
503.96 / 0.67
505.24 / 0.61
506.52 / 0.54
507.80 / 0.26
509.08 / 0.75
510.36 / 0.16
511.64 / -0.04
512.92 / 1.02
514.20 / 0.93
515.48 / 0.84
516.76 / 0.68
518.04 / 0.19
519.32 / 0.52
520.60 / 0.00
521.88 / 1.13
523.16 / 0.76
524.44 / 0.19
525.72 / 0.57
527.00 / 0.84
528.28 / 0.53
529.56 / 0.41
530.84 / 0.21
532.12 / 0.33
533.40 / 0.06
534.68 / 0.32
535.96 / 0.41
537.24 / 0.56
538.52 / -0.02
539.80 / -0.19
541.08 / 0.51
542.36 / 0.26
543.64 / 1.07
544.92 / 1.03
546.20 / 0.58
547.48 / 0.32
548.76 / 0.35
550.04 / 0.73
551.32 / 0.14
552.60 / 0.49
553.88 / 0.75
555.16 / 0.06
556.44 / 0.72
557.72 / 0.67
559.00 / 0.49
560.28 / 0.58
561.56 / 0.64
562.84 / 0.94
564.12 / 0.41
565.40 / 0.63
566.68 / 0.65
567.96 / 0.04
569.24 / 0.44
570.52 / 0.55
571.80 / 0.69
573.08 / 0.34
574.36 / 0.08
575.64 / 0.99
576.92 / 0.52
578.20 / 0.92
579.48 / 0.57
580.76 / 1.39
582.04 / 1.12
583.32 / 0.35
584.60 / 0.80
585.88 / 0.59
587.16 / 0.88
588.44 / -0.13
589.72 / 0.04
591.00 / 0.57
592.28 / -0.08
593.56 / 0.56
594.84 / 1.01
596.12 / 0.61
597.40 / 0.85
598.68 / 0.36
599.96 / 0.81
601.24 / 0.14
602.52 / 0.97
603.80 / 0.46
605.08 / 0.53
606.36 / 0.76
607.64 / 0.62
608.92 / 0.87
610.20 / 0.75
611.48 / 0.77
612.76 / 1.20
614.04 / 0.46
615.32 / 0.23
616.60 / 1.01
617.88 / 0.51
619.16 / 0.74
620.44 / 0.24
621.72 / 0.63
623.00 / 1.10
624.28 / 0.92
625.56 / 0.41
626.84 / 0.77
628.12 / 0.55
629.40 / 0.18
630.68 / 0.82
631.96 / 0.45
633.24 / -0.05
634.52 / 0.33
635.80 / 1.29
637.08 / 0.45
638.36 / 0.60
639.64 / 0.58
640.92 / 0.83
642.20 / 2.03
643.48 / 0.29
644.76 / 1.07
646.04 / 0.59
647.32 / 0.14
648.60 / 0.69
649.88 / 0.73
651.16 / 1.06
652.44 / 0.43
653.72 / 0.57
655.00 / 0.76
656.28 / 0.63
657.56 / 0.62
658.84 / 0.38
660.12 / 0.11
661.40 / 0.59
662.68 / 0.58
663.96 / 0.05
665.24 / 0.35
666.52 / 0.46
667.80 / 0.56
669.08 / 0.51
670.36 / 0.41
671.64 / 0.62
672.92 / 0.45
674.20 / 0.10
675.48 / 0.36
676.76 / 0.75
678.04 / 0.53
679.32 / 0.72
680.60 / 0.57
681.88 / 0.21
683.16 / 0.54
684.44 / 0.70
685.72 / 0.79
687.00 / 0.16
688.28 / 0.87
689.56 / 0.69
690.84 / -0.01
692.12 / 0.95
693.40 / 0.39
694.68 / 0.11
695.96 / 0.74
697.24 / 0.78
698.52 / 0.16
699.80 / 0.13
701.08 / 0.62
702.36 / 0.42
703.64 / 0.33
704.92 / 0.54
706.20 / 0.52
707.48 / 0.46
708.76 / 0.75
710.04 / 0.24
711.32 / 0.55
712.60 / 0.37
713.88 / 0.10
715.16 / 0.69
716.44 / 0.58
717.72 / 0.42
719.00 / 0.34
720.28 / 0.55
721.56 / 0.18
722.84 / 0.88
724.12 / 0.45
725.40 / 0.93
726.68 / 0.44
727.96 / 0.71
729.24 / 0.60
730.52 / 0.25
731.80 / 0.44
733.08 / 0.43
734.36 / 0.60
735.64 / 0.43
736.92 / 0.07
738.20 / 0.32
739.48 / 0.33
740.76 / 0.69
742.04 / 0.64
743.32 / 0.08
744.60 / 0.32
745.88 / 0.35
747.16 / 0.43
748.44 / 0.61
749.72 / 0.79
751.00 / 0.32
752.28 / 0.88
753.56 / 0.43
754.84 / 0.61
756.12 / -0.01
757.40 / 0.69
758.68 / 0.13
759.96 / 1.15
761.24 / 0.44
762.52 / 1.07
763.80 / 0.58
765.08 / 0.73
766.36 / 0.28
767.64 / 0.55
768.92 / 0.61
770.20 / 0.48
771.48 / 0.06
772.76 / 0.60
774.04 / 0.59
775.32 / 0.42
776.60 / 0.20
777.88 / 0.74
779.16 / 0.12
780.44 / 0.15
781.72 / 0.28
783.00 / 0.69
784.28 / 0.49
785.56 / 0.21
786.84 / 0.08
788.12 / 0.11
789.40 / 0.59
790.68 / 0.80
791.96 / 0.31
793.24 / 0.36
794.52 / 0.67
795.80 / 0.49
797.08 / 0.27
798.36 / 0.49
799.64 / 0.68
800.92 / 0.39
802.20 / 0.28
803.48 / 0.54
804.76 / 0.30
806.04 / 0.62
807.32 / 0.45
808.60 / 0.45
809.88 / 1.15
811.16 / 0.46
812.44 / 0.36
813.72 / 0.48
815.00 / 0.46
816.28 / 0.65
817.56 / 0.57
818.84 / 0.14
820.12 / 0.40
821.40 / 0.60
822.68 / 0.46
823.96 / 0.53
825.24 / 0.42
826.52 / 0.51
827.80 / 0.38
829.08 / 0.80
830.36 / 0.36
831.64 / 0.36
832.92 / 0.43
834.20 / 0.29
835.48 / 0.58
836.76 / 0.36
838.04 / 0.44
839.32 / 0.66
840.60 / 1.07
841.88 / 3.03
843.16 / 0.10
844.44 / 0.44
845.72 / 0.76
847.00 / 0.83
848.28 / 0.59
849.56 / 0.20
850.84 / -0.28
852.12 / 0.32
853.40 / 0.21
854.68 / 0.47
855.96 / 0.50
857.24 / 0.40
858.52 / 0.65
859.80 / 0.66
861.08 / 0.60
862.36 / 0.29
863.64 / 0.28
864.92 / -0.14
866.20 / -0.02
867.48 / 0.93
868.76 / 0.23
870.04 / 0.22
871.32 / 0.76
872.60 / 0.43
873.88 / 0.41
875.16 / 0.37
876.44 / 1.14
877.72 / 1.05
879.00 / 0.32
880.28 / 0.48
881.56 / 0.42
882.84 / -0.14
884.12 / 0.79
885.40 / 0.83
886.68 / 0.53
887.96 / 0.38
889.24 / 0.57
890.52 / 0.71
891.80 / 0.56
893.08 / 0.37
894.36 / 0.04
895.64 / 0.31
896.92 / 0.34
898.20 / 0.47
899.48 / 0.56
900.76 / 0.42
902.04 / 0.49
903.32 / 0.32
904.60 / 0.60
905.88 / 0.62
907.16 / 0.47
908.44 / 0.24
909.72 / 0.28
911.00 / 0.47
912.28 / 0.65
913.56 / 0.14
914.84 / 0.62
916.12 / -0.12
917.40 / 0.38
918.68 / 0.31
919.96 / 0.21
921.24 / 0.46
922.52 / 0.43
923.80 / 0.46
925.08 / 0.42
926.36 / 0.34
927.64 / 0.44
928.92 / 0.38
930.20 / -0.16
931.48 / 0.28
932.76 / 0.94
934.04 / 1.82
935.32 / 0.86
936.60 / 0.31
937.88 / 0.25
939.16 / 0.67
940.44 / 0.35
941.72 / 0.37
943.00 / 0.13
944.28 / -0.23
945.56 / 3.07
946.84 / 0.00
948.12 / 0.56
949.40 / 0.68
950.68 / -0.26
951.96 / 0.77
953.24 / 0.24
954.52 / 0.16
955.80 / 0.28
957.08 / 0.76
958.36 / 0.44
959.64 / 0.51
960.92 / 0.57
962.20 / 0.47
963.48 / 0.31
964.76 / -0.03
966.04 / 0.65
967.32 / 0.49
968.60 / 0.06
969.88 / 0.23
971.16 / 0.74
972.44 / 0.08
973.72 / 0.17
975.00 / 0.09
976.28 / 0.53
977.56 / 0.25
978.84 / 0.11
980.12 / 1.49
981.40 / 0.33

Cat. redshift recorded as 0.28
